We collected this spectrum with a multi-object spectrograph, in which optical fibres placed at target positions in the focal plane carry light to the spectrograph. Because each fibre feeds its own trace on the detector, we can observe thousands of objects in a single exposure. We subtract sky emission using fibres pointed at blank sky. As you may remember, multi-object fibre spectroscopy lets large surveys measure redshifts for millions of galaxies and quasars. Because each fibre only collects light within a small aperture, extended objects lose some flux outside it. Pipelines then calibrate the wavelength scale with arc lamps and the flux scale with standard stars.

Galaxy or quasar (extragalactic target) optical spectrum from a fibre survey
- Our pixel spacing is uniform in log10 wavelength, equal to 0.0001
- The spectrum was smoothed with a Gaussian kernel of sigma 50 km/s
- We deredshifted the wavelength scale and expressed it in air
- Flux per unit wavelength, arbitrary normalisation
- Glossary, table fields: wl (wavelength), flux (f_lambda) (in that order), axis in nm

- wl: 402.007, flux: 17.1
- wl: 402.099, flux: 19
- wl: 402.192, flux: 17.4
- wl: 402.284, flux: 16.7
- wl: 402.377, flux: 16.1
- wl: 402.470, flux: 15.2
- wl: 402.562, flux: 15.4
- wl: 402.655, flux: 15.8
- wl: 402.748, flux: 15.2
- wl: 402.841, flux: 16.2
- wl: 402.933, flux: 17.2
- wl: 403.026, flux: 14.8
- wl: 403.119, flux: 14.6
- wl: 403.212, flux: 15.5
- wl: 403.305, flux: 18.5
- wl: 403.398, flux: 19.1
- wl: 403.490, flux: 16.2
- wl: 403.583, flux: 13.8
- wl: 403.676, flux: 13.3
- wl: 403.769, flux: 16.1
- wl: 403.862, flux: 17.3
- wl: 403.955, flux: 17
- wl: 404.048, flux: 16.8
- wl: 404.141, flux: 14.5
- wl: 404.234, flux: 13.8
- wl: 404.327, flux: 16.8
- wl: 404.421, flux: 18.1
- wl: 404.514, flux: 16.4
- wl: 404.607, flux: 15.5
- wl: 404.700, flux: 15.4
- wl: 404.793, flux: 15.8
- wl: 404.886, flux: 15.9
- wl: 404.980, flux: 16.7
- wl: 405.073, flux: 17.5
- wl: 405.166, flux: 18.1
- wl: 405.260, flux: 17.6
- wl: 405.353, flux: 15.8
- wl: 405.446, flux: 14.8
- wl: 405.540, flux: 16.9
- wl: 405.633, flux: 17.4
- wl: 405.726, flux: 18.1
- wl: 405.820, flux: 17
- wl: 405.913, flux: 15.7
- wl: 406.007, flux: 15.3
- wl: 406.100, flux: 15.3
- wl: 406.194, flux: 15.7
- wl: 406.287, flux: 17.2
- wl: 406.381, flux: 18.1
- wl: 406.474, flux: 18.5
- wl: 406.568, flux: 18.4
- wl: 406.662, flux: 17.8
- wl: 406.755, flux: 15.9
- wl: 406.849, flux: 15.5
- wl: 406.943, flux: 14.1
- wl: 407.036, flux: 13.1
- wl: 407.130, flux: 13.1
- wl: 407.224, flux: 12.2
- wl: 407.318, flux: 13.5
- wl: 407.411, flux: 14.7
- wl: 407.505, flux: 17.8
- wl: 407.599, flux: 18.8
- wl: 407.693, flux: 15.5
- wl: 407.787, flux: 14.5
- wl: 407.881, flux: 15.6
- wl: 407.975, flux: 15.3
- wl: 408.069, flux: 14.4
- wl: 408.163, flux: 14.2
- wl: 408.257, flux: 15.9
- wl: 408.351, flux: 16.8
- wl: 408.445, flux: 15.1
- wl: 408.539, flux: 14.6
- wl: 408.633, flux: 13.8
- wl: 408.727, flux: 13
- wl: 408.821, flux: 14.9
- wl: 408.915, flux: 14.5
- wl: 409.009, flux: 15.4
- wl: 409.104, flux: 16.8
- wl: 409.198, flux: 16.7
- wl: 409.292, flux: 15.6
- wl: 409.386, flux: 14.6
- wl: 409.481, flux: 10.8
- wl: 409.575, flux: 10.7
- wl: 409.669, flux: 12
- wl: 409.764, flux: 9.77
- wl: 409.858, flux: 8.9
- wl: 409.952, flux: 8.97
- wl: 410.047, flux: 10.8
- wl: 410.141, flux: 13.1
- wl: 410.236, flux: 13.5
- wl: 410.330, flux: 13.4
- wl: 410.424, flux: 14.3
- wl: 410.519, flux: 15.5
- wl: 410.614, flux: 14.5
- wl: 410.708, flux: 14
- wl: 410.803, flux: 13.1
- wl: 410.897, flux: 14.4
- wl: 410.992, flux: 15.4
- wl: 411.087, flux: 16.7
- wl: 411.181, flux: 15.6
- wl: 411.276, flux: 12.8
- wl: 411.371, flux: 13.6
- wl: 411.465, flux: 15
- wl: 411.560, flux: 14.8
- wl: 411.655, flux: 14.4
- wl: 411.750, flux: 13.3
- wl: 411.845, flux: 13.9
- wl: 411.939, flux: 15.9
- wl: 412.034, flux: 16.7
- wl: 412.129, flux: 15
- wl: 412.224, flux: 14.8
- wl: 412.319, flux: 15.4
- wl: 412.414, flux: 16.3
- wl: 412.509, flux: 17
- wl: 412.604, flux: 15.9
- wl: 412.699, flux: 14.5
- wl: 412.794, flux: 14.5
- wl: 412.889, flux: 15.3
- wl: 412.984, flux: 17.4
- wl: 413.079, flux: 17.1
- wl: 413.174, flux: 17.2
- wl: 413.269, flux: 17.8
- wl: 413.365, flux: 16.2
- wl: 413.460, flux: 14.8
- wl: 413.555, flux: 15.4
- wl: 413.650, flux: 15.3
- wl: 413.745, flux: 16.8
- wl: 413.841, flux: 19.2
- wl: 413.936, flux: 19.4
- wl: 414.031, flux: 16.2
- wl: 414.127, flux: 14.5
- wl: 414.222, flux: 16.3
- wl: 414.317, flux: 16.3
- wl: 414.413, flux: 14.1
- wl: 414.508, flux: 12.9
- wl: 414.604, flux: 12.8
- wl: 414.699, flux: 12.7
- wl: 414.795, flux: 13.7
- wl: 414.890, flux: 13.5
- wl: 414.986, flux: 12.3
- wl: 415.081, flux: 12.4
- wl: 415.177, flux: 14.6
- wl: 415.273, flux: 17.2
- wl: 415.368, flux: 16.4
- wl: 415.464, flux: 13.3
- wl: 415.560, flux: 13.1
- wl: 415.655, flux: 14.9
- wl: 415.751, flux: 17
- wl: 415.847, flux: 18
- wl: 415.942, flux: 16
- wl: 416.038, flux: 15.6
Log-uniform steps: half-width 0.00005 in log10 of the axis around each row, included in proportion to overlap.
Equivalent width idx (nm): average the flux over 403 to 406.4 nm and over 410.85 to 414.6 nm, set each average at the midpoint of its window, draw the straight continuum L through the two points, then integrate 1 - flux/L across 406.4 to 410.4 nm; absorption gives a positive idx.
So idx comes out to 0.40 nm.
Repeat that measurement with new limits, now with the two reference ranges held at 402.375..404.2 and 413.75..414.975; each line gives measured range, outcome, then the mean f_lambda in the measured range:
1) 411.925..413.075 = -0.04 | 15.8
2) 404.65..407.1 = -0.11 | 16.4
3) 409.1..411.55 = 0.31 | 13.4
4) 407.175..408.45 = 0.02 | 15.3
